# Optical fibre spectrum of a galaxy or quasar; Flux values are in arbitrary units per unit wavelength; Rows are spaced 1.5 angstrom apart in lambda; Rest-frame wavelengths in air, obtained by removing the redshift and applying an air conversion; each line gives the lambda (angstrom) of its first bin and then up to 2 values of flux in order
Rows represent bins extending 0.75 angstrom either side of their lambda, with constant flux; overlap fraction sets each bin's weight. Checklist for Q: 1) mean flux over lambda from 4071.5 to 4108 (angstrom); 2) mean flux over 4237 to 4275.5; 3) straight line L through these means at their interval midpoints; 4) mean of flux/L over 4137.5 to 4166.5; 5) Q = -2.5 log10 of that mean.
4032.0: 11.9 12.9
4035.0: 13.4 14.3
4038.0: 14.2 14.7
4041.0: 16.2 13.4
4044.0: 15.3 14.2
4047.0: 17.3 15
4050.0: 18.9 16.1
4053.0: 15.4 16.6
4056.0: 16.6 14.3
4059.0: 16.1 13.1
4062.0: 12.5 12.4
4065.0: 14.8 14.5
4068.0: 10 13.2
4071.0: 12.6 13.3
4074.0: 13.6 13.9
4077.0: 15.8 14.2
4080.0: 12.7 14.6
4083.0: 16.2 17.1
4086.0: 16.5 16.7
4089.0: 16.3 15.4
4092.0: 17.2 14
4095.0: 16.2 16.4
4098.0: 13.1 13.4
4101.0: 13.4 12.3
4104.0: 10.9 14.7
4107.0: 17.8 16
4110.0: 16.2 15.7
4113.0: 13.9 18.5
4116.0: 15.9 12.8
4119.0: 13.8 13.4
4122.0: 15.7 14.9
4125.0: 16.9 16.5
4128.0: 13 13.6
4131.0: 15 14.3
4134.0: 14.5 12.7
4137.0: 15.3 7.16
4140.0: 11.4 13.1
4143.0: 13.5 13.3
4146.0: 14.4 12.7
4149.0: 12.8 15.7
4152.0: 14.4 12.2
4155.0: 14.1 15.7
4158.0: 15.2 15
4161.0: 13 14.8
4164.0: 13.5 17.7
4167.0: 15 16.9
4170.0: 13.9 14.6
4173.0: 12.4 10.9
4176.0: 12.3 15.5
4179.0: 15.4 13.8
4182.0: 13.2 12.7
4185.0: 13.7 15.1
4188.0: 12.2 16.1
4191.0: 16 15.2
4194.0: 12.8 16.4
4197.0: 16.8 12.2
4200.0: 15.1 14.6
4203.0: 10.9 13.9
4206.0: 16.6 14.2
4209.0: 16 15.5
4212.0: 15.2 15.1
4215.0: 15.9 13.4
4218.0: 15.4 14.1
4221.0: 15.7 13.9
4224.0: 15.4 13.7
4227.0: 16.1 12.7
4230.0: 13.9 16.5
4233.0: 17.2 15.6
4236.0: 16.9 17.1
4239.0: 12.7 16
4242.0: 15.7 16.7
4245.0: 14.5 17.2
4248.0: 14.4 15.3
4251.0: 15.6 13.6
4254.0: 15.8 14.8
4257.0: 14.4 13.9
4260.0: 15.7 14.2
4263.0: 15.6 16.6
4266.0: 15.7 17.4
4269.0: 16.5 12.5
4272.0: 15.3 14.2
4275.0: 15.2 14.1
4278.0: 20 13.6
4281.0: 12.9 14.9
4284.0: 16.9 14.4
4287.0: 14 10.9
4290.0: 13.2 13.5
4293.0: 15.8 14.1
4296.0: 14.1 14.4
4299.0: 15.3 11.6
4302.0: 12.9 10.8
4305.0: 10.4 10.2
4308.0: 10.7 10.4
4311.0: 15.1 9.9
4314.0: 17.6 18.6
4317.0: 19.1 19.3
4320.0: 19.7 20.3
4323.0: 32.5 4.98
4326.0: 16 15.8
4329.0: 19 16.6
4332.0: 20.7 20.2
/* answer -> 0.097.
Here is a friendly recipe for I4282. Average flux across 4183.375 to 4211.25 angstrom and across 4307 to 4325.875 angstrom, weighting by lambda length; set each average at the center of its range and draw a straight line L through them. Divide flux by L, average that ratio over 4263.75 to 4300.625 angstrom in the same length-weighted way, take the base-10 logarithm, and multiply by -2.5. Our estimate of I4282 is 0.08 mag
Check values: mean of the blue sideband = 14.6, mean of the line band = 14.7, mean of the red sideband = 16.4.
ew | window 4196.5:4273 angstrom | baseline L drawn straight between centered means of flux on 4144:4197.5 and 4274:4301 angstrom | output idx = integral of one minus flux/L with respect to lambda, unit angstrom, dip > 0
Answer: -3.8 angstrom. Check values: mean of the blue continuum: 14.3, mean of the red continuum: 14.4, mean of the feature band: 15.1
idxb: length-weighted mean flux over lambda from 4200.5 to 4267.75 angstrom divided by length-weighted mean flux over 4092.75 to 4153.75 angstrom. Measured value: 1.07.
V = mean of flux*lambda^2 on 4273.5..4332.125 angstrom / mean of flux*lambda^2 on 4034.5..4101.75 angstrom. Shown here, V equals 1.1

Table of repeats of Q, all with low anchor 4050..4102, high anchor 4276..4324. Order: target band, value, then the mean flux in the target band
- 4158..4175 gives 0.03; 14.4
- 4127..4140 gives 0.13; 13.2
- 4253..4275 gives -0.02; 15.2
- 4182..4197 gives 0.02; 14.5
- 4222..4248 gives -0.03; 15.4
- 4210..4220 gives -0.01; 14.9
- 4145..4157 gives 0.06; 14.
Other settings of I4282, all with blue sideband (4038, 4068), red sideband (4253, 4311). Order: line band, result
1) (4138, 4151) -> 0.15 mag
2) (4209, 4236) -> -0.05 mag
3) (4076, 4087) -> -0.03 mag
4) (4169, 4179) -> 0.08 mag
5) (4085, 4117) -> -0.03 mag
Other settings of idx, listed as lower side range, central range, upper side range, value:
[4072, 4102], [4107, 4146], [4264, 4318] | 1.3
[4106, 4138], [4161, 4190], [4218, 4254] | 1.9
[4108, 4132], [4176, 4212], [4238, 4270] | 1.8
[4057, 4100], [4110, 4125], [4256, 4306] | -0.7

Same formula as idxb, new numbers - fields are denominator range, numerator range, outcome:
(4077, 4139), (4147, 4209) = 0.97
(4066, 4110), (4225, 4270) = 1.06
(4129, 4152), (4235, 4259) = 1.15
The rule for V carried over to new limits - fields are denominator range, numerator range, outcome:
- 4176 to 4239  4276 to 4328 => 1.05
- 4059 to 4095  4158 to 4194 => 1.04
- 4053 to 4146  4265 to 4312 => 1.05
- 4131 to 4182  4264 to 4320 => 1.11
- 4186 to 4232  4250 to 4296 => 1.04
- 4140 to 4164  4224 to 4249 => 1.16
